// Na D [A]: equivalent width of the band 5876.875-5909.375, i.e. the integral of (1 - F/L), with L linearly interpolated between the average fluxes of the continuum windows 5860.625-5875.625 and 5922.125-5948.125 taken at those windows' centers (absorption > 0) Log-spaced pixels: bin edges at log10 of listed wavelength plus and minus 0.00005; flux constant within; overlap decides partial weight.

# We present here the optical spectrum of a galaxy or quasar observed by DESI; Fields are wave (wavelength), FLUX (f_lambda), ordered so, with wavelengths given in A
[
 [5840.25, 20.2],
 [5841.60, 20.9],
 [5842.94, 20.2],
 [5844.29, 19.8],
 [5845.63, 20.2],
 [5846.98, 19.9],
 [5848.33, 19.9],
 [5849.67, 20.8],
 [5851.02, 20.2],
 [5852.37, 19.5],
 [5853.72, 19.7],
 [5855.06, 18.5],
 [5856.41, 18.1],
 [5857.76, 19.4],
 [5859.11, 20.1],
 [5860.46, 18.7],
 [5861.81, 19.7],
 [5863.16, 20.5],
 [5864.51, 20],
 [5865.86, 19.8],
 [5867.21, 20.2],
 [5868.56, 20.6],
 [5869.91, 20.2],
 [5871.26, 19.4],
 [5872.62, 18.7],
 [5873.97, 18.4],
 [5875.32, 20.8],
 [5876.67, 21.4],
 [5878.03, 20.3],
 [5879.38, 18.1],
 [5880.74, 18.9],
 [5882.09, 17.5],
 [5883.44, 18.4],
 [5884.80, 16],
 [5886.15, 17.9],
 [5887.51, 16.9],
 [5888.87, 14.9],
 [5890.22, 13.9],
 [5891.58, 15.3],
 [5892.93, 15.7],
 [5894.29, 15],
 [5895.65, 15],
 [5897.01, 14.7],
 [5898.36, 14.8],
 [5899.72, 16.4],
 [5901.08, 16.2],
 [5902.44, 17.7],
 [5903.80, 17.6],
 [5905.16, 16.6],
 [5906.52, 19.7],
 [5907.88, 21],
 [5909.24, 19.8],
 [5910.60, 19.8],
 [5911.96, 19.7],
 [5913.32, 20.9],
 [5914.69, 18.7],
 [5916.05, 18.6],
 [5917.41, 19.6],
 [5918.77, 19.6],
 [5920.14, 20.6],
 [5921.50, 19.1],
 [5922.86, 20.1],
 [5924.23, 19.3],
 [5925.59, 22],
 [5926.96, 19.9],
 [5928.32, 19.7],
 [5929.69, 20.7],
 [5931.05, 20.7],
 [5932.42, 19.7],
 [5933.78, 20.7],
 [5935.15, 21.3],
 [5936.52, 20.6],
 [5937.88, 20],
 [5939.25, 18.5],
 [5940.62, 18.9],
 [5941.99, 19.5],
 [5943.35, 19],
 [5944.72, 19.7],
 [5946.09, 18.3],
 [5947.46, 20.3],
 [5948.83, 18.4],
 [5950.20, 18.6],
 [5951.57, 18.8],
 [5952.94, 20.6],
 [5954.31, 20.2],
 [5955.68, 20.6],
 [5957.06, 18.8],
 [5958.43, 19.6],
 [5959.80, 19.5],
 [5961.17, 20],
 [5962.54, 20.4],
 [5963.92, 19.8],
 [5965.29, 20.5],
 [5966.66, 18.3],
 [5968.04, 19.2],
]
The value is 4.6 A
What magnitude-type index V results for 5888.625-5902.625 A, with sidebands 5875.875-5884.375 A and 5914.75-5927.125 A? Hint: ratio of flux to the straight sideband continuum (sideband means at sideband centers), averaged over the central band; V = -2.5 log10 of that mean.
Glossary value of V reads 0.25 mag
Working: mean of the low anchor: 19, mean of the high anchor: 19.8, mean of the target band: 15.4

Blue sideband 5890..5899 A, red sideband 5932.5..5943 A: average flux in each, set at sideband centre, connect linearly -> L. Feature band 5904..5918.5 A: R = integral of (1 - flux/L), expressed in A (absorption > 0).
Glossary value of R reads -2.2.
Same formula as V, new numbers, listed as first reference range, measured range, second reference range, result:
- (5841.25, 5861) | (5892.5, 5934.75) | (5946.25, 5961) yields 0.049 mag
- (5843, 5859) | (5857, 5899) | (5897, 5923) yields 0.065 mag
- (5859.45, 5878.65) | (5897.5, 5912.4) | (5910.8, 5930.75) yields 0.106 mag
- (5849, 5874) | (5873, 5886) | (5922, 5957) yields 0.048 mag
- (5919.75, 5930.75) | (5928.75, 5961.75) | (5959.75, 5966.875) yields 0.018 mag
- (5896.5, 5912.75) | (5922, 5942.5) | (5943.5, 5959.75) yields -0.073 mag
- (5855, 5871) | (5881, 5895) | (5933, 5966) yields 0.210 mag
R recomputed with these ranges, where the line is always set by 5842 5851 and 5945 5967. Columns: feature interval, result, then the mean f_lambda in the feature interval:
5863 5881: 0.2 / 19.8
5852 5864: 0.4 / 19.4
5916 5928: -0.1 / 19.9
